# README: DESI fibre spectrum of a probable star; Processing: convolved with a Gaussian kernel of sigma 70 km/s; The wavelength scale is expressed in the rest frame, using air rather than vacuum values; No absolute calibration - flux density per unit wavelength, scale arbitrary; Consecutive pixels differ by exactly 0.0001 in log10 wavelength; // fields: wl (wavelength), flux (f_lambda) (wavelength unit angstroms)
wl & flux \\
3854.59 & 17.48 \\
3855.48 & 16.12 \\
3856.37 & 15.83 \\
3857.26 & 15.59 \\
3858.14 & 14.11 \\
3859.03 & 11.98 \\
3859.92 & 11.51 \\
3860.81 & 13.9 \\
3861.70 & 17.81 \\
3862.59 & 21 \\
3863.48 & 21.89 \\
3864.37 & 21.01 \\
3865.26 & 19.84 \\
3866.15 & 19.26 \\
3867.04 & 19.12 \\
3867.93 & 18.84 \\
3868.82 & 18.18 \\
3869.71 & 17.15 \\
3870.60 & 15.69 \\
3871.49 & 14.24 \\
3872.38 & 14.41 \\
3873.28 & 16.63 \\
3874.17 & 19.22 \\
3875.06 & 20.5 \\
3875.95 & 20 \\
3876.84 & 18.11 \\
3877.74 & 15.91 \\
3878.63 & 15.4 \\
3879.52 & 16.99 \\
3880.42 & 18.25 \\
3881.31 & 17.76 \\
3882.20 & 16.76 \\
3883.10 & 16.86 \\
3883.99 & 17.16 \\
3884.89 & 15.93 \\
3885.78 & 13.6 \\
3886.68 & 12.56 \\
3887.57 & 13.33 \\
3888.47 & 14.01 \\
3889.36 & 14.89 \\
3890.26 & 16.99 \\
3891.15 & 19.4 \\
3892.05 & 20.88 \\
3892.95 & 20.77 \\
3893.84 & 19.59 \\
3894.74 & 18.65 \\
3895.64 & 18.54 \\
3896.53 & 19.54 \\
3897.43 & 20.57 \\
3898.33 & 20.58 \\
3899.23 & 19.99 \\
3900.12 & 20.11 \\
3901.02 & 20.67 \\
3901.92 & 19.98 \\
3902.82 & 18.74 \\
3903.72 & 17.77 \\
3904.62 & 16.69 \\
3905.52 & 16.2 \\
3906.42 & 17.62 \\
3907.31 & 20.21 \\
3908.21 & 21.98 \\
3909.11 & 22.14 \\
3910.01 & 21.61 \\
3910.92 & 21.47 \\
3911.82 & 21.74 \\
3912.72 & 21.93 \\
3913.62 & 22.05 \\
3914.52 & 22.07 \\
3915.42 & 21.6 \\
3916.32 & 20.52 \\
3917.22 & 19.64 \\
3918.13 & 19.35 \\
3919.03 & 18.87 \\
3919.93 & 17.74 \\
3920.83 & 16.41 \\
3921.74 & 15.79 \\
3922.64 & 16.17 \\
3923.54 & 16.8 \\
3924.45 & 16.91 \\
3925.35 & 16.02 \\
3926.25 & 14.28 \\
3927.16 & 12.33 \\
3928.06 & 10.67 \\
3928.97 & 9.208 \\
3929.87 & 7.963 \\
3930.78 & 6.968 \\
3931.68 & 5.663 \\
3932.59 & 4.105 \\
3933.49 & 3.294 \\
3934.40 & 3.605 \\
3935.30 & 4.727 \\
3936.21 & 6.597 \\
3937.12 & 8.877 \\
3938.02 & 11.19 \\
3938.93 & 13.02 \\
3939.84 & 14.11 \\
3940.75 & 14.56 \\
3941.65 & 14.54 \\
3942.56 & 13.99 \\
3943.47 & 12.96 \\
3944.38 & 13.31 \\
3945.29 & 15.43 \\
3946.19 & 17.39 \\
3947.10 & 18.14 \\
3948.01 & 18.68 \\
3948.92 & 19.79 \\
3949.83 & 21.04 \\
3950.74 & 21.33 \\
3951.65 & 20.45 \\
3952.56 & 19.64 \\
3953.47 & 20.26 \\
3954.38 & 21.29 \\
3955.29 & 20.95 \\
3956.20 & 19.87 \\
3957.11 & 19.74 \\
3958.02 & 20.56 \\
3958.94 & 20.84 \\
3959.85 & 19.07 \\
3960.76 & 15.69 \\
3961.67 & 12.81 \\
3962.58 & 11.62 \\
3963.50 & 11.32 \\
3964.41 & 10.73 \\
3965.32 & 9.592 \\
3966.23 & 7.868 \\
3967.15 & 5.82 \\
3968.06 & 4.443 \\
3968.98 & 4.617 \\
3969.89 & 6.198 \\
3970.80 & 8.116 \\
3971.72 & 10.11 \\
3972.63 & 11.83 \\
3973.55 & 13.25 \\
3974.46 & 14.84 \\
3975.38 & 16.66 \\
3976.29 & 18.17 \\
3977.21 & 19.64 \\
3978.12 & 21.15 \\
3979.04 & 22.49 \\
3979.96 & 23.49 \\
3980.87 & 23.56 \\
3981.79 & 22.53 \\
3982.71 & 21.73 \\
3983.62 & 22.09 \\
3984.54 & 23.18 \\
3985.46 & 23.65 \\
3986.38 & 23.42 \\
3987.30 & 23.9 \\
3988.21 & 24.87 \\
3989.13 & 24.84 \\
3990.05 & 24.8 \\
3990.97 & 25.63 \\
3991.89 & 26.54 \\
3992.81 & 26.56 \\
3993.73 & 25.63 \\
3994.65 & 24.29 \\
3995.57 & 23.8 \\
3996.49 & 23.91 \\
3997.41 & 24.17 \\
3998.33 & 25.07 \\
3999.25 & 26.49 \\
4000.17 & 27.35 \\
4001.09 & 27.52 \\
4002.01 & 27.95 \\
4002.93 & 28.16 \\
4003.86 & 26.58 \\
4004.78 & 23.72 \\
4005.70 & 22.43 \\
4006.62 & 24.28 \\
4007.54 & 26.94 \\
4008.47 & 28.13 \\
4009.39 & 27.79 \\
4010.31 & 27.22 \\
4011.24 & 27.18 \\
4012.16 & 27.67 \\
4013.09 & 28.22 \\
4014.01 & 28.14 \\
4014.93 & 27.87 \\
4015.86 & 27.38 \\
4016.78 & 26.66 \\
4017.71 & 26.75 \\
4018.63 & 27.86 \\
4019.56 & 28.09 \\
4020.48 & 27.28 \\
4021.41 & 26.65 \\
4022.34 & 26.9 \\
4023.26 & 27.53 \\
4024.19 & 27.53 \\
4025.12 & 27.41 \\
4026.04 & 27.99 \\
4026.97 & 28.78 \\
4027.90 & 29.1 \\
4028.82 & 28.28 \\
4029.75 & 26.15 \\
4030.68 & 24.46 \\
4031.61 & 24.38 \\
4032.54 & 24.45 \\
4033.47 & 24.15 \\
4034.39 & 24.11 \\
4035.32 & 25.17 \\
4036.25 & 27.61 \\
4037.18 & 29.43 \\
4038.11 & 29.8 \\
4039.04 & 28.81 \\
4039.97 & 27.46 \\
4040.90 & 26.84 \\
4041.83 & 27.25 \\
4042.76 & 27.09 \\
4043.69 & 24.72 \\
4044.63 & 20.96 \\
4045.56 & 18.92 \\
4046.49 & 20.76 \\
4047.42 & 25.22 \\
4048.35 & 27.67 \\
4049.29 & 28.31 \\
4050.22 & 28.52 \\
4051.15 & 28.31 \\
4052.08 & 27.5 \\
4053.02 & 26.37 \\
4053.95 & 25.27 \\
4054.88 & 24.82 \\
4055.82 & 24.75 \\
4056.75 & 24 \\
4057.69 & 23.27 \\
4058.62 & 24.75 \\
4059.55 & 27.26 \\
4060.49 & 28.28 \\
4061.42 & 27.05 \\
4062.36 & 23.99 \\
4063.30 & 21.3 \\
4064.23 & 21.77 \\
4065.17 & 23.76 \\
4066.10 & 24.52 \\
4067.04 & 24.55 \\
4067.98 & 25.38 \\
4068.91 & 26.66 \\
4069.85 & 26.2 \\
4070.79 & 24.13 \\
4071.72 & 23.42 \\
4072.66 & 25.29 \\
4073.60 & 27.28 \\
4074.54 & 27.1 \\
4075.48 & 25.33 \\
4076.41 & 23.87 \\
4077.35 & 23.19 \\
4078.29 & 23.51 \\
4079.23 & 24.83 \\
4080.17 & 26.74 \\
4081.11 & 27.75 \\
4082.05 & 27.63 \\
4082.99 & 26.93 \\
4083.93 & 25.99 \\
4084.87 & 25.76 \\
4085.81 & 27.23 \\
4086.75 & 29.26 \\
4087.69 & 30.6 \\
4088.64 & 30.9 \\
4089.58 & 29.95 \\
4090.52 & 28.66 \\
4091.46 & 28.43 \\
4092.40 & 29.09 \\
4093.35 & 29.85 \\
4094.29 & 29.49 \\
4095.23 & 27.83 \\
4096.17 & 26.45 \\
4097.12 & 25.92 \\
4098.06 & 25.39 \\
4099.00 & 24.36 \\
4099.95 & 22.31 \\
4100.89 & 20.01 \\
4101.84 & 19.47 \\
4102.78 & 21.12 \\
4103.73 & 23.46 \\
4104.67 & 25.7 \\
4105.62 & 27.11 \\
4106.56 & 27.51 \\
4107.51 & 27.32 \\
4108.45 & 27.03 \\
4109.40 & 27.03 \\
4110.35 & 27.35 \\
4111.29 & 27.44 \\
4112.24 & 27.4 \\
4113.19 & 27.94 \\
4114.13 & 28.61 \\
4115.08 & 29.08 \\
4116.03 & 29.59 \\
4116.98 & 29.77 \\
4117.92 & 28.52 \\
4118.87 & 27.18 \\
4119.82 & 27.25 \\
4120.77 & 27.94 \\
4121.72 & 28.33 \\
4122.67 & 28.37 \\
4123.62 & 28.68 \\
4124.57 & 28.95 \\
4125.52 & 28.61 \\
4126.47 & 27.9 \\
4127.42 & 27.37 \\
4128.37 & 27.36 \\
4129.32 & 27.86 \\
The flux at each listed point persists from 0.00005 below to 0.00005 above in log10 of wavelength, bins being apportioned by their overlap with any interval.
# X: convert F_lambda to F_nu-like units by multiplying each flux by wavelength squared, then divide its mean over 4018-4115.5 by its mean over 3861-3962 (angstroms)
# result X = 1.67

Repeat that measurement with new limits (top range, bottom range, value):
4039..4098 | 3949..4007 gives 1.38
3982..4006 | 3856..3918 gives 1.44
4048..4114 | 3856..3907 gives 1.64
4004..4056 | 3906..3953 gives 1.80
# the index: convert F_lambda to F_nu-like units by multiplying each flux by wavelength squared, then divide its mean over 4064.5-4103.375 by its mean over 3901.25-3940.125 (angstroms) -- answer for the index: 1.9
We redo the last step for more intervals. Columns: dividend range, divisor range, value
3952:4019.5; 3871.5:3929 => 1.23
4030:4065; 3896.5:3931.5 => 1.53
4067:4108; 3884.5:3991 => 1.70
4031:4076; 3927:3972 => 2.08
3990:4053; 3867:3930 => 1.58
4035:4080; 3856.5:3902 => 1.59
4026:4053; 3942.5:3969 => 1.73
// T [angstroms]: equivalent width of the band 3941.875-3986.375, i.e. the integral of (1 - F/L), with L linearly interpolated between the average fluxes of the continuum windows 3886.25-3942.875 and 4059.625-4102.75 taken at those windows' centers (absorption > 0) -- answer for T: 5.6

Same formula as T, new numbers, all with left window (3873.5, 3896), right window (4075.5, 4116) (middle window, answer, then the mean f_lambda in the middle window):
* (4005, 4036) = -4.7 angstroms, 26.7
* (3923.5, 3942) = 8.9 angstroms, 10.1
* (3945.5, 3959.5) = 0.2 angstroms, 19.9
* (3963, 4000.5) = 4.7 angstroms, 19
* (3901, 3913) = -1.0 angstroms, 19.8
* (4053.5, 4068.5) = 0.2 angstroms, 24.7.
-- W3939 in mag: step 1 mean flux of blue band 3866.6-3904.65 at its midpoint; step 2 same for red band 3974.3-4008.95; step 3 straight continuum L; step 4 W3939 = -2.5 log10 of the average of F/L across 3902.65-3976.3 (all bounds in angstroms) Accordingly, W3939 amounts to 0.35 mag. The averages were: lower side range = 17.7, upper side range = 24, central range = 15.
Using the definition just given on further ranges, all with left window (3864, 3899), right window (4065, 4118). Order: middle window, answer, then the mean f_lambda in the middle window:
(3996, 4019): -0.16 mag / 26.6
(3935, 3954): 0.31 mag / 15.4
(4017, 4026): -0.16 mag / 27.3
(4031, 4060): -0.05 mag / 25.7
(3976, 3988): -0.02 mag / 22.3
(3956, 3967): 0.39 mag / 14.6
